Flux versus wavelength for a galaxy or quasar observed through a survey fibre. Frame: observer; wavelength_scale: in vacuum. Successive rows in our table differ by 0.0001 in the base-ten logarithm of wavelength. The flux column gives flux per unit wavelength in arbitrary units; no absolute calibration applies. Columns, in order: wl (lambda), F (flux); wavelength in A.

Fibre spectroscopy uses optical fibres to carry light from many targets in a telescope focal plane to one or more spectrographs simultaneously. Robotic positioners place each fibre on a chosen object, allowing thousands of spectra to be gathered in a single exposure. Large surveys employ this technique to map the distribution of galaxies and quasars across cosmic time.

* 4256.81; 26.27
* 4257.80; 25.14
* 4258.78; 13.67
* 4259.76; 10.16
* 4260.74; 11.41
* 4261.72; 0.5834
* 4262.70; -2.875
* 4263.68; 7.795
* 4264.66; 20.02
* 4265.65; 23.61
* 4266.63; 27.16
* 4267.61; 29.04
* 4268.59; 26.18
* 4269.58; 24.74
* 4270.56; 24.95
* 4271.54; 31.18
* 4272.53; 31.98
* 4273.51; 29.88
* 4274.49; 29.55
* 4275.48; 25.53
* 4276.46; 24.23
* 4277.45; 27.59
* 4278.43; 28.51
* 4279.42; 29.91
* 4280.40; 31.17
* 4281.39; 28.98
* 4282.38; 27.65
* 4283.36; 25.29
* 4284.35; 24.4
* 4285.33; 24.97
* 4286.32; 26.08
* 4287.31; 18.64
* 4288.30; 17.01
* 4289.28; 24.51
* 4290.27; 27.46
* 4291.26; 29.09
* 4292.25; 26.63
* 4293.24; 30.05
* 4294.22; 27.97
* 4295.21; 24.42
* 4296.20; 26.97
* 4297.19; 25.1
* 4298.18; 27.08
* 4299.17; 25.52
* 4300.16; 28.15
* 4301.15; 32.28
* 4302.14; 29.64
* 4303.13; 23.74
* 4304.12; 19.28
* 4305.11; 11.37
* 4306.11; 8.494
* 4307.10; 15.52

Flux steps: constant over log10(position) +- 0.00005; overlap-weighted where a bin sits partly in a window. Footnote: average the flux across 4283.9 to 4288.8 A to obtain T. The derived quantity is 22.2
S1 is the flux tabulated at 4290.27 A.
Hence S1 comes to 27.46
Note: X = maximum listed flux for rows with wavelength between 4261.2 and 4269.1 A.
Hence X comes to 29.04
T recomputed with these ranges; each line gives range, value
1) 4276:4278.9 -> 26.8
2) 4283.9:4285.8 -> 24.8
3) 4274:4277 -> 26.4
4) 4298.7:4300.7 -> 27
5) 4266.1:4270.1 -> 26.8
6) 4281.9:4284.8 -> 25.8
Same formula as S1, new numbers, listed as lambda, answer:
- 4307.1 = 15.52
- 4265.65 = 23.61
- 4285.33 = 24.97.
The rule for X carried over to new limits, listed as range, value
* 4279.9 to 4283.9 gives 31.17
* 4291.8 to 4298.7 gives 30.05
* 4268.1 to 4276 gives 31.98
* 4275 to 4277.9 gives 27.59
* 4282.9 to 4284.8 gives 25.29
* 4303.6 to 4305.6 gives 19.28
